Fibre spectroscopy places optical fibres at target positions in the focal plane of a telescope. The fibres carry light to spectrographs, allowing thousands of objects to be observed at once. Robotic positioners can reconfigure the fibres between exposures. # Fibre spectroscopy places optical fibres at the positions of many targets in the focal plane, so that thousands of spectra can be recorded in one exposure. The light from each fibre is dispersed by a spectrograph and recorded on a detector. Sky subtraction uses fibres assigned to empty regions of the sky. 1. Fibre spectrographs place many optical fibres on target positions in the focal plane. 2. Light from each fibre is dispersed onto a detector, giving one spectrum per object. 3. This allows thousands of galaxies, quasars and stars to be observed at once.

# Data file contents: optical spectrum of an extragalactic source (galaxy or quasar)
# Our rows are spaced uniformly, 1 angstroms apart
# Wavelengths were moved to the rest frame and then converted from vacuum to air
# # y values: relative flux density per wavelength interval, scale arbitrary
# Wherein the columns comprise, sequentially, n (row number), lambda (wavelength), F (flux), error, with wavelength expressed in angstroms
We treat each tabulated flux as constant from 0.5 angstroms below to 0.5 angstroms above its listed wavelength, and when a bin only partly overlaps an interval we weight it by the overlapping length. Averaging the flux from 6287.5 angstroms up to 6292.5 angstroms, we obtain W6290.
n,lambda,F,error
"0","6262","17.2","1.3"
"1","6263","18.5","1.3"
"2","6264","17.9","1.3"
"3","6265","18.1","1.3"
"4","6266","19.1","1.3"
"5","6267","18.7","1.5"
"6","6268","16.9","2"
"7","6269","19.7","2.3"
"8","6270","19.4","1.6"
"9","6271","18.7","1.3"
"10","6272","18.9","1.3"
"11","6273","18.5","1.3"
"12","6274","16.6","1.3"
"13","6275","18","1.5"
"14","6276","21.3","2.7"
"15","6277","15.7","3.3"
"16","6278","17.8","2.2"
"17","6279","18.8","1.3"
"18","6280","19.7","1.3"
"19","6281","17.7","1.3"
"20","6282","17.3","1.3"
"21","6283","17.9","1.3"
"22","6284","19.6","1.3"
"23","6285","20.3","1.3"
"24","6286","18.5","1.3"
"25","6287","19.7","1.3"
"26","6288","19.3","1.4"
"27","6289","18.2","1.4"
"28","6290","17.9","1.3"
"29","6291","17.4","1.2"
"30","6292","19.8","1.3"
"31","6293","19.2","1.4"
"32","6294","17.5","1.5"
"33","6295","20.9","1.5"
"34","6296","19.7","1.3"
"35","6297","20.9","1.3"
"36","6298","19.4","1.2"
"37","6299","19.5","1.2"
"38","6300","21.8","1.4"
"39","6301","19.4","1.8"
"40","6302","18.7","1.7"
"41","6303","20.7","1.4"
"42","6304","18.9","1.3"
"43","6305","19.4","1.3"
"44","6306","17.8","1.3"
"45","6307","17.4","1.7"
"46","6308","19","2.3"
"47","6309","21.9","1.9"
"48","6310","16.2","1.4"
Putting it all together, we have 18.5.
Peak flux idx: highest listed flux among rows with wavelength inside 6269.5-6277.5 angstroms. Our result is 21.3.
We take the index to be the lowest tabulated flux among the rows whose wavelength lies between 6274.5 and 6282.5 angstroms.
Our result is 15.7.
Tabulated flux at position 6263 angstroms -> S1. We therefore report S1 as 18.5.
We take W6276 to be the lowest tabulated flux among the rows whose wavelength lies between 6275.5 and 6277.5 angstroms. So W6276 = 15.7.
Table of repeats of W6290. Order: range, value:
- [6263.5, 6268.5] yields 18.1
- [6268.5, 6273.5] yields 19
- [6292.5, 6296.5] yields 19.3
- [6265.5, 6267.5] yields 18.9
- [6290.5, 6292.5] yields 18.6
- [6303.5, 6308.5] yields 18.5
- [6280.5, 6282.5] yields 17.5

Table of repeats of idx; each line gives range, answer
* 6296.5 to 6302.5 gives 21.8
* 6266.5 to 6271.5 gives 19.7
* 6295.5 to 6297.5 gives 20.9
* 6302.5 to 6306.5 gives 20.7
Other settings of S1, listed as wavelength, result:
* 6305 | 19.4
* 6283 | 17.9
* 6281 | 17.7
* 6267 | 18.7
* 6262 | 17.2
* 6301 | 19.4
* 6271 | 18.7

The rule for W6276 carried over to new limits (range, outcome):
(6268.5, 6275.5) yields 16.6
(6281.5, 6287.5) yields 17.3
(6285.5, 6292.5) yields 17.4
